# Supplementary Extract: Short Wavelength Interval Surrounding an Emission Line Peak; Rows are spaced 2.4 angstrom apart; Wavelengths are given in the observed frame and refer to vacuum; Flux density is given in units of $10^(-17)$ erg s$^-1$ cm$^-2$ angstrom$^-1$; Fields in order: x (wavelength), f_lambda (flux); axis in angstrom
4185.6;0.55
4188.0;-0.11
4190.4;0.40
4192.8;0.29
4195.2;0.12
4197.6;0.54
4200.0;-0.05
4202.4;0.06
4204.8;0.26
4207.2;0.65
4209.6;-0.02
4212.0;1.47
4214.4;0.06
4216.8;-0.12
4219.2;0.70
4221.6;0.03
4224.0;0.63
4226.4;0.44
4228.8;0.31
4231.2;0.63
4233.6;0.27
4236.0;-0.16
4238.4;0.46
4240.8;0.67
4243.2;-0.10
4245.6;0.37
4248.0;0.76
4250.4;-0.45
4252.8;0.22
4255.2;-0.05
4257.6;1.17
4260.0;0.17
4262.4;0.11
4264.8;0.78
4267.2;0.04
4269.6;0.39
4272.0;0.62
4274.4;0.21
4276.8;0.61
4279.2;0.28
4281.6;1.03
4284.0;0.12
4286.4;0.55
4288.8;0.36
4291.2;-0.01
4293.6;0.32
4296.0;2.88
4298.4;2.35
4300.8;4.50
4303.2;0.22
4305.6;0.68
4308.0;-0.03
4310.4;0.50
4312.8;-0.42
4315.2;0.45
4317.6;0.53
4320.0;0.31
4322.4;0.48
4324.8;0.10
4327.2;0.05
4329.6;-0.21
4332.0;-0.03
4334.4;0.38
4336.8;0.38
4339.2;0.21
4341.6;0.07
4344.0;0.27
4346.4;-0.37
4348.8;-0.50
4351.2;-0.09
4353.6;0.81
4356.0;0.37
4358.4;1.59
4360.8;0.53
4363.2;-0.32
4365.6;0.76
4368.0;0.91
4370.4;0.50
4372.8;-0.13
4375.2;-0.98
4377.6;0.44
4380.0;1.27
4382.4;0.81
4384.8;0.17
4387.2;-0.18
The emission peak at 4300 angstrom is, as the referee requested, [O II]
